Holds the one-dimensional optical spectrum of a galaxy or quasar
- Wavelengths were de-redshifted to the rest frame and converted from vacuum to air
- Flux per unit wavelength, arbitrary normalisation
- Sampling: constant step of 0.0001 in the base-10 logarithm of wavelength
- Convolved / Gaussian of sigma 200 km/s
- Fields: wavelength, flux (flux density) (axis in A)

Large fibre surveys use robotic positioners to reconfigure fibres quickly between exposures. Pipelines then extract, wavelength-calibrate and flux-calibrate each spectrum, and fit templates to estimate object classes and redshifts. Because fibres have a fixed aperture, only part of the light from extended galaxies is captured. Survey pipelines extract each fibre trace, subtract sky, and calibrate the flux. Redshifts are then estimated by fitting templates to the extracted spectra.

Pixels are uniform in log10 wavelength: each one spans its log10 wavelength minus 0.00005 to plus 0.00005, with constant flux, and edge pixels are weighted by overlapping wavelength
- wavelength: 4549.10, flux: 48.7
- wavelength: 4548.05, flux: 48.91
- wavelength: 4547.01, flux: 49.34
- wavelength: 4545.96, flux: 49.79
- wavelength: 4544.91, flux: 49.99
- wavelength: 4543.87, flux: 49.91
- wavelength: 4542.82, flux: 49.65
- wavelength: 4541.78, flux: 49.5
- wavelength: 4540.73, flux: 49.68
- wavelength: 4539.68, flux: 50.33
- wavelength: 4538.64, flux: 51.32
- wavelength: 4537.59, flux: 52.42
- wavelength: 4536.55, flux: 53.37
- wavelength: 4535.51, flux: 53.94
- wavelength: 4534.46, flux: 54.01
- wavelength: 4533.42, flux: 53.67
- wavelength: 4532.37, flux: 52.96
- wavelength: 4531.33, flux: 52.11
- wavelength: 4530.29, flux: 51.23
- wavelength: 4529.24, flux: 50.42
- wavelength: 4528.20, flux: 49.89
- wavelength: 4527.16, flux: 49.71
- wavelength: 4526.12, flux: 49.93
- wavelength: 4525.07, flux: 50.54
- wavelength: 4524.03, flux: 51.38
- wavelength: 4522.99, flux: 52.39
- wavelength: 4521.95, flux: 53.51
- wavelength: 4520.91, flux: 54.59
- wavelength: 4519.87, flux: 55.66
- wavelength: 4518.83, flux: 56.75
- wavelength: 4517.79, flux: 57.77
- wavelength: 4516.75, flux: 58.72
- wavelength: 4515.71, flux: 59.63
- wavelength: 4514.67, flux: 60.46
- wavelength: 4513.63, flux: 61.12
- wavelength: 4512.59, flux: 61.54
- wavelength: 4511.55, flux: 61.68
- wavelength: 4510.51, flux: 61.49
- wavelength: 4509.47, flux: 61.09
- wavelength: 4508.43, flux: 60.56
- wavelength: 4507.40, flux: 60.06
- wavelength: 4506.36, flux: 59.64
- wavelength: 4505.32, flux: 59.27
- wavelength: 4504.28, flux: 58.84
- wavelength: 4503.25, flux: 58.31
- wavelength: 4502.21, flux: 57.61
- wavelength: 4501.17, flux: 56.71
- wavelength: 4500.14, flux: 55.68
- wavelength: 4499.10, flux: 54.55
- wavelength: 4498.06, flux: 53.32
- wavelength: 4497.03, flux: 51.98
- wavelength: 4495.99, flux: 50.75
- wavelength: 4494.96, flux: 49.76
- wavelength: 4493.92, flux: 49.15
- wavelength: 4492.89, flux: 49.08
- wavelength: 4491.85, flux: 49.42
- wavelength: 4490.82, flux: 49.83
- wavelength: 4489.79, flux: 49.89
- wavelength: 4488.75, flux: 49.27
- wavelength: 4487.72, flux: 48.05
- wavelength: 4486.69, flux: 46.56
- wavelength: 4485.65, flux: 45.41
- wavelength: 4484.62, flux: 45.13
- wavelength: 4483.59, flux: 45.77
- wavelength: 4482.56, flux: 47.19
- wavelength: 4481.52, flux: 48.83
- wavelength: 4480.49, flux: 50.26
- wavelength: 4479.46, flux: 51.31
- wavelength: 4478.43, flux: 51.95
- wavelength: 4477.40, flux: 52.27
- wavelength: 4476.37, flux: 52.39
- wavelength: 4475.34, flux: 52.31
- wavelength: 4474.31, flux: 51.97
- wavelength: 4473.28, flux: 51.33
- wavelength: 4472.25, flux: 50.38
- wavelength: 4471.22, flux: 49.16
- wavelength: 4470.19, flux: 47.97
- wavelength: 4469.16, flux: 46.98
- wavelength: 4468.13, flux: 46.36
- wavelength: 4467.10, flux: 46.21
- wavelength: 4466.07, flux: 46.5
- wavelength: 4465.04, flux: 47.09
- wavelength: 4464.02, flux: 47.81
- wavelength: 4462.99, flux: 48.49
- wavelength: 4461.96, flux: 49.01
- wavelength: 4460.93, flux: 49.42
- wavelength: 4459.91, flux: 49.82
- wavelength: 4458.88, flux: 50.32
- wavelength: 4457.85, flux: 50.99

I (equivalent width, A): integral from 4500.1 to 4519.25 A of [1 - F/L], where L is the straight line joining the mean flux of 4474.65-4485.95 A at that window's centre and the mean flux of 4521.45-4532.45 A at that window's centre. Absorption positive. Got -3.3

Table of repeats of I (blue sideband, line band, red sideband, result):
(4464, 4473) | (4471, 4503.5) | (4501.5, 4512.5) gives 1.7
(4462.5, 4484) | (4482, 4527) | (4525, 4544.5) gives -3.5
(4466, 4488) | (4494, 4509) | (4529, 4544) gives -1.8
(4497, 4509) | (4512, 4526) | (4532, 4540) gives -0.3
